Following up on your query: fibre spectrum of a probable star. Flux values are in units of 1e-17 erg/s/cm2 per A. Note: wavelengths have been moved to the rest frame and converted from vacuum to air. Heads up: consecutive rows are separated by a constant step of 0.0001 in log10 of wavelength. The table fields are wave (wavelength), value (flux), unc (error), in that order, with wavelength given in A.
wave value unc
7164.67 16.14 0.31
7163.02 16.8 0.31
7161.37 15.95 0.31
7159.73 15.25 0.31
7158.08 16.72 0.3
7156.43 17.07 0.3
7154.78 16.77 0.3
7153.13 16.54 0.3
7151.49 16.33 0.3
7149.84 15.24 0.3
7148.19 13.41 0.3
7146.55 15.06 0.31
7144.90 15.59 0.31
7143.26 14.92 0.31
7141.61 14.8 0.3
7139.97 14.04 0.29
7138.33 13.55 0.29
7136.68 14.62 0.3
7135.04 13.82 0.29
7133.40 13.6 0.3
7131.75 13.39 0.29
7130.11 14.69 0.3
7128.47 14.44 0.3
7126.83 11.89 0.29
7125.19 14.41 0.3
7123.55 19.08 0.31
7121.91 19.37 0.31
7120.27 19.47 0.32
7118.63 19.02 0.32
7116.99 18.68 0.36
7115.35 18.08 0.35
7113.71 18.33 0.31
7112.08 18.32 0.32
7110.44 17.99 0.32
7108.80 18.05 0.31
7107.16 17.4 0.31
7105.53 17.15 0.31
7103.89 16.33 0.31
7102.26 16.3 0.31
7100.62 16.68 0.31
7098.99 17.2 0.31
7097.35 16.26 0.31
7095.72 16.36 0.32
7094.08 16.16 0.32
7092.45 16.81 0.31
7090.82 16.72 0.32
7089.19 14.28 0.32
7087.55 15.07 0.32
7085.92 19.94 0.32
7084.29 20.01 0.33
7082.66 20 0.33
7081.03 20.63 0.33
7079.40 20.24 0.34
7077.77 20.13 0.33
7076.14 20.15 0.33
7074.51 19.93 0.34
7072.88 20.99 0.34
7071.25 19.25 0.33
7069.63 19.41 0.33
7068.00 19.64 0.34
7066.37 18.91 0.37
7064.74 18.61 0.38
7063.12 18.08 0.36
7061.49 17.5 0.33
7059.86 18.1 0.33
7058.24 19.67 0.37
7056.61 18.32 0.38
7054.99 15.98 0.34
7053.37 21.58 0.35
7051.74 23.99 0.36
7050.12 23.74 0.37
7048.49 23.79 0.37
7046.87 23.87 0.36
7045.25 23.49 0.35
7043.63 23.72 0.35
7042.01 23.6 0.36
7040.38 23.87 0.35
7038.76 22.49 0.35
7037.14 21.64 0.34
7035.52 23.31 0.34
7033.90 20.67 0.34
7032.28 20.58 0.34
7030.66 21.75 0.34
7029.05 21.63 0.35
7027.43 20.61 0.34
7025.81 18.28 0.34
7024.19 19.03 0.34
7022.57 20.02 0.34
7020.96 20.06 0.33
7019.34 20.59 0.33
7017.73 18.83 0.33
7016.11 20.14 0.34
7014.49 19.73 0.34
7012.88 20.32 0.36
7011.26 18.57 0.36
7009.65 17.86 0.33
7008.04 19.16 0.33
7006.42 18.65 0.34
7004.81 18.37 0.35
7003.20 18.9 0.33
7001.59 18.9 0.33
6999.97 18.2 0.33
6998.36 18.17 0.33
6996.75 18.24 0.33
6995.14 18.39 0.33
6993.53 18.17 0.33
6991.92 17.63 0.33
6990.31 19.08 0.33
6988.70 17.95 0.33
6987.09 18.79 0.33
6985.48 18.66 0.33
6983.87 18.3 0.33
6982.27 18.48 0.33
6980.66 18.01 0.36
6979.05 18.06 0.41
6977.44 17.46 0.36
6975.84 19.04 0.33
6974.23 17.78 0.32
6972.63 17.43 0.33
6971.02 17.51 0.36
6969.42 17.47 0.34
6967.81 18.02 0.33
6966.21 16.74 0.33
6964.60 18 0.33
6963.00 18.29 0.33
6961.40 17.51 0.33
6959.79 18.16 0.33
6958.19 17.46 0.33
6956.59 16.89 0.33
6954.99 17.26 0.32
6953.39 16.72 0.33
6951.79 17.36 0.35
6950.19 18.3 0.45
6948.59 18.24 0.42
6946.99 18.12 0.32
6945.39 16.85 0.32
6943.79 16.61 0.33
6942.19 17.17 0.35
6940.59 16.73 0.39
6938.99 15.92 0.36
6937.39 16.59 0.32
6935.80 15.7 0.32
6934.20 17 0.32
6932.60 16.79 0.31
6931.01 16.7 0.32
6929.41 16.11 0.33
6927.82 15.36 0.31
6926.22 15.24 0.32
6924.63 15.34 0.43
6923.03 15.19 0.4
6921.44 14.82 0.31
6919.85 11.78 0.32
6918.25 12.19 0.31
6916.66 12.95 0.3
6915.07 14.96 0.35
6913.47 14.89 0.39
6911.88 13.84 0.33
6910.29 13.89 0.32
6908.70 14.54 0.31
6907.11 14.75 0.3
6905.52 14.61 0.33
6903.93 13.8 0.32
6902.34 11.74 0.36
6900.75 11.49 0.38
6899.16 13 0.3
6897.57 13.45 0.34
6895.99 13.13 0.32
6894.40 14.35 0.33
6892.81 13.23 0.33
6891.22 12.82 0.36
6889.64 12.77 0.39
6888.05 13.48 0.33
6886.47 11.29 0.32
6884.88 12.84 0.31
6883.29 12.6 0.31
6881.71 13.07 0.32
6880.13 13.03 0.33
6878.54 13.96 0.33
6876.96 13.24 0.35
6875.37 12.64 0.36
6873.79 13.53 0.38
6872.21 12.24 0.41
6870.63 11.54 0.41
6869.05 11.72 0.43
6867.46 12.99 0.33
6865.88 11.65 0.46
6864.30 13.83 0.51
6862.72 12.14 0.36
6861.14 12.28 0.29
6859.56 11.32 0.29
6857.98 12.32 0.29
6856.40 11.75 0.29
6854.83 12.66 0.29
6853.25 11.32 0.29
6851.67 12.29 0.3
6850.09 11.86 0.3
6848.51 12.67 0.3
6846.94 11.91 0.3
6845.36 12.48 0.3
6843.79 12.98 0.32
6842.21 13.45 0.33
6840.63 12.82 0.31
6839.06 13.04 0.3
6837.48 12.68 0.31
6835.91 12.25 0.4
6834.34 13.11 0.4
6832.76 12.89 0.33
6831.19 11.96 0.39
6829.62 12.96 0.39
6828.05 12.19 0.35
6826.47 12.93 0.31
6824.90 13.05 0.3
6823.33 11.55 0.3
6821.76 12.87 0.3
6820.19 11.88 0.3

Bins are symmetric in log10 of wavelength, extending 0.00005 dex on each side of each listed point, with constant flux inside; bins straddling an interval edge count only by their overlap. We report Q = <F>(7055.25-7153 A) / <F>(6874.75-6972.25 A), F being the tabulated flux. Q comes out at 1.13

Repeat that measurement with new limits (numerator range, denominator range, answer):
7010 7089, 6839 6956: 1.46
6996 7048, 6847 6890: 1.64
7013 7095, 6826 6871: 1.62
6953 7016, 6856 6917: 1.40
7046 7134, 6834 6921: 1.42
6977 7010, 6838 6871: 1.49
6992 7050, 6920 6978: 1.20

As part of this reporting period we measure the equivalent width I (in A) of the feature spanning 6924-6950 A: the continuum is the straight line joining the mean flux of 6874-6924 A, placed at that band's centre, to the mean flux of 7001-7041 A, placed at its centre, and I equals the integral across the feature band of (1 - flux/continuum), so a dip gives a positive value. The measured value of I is -1.8 A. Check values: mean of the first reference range 13.4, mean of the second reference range 20.2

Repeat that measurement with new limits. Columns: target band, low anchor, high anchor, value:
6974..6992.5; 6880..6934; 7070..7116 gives -3.22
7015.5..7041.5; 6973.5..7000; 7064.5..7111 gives -3.80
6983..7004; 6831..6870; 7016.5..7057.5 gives 0.97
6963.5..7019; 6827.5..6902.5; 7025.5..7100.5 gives -3.66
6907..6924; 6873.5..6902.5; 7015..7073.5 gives 0.40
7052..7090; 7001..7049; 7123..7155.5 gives -1.49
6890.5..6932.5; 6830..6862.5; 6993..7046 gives 3.54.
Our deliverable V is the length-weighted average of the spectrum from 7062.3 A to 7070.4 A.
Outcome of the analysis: 18.9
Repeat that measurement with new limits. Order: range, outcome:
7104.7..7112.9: 17.8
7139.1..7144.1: 14.6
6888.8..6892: 12.8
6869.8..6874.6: 12.5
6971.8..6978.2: 17.9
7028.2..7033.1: 21.3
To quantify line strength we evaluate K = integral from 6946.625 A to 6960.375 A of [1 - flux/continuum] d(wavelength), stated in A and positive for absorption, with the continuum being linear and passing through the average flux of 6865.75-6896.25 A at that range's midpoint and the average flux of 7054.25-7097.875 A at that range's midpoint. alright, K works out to -2.5 A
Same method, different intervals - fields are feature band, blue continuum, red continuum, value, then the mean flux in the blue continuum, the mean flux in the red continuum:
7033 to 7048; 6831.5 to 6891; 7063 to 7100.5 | -4.86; 12.6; 18.4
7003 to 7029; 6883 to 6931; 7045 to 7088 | -1.95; 13.7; 20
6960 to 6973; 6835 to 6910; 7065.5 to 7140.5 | -2.69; 12.8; 17.3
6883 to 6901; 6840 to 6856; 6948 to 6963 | 2.00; 12.4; 17.6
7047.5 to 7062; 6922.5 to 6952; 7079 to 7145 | -3.28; 16.6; 16.7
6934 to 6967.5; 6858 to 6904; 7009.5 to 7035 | -1.90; 12.7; 20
